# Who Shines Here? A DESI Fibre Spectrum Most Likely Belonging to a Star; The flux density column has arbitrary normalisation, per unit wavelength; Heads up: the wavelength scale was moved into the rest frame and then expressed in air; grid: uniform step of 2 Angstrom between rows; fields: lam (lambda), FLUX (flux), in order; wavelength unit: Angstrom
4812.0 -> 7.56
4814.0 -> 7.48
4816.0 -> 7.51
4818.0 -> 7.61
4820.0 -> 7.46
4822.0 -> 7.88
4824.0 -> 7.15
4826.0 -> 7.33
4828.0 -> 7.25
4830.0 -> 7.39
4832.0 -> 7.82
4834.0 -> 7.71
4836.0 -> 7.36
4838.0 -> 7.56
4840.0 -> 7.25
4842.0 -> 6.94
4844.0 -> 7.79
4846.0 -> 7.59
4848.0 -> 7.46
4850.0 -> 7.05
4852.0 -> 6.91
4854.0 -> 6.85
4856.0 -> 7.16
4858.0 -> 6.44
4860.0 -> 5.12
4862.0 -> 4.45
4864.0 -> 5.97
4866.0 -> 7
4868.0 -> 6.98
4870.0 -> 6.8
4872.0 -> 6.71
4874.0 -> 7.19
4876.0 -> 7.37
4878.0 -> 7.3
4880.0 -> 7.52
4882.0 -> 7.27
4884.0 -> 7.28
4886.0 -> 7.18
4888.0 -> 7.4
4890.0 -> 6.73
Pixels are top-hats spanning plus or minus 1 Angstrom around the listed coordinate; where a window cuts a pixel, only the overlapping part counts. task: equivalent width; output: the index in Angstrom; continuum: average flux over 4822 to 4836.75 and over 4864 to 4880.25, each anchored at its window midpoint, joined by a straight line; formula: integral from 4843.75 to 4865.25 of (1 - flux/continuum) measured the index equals 1.9 Angstrom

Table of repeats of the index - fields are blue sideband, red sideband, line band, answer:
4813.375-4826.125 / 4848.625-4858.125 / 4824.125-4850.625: -0.8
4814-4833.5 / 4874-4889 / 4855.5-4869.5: 2.3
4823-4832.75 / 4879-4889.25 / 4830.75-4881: 2.5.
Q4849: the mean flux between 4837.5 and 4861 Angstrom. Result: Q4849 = 7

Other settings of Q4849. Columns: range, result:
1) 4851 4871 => 6.37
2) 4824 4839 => 7.47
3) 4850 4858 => 6.92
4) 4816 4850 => 7.46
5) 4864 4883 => 7.07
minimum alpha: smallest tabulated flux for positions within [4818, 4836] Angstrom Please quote 7.15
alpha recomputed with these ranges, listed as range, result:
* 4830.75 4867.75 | 4.45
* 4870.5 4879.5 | 6.71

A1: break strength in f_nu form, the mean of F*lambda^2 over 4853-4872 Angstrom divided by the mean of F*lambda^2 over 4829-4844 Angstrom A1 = 0.9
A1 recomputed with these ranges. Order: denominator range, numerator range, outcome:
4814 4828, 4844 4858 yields 0.97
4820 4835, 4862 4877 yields 0.91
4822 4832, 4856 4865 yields 0.78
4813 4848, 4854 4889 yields 0.92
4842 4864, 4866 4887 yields 1.08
